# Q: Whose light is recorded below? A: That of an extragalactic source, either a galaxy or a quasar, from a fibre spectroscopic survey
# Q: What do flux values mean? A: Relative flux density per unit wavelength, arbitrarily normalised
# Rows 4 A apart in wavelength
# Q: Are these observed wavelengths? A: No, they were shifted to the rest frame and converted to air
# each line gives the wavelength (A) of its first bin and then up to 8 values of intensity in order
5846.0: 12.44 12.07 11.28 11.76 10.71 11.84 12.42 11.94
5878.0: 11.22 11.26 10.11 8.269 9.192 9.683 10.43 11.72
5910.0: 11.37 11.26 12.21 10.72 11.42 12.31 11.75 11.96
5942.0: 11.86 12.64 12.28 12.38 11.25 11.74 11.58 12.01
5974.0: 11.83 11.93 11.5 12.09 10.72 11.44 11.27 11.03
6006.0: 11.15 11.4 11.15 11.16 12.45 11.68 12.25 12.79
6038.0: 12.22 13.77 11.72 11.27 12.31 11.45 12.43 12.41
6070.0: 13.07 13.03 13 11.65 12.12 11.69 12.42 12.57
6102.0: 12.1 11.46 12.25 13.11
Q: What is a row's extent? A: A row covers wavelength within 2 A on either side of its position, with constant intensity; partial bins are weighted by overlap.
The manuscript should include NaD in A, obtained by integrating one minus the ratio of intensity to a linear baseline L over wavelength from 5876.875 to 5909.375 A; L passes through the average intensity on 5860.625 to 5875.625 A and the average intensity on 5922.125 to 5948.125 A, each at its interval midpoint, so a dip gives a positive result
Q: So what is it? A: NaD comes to 4.3 A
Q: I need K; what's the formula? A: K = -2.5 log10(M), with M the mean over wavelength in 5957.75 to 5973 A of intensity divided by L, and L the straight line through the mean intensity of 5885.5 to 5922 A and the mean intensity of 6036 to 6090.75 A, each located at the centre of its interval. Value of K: -0.05 mag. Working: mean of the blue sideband 10.5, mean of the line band 11.7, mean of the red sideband 12.3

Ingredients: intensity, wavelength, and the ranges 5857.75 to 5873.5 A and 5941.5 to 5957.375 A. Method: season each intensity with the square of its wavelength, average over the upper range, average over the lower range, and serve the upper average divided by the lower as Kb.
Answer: 1.08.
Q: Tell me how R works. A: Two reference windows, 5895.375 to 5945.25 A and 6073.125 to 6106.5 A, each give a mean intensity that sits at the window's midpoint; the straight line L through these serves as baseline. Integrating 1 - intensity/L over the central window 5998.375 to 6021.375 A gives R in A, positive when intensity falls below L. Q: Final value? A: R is 1.1 A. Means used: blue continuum 11.4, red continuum 12.2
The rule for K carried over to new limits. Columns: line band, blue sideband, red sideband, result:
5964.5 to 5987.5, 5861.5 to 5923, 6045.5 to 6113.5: -0.03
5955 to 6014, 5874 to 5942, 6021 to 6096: 0.01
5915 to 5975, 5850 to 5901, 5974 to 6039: -0.06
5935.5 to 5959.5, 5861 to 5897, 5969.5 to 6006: -0.08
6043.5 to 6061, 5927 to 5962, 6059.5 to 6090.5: 0.05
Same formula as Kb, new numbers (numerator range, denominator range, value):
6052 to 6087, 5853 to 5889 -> 1.17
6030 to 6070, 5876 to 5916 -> 1.24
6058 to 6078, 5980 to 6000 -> 1.14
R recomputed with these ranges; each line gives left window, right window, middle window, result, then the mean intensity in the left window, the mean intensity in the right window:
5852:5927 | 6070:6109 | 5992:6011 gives 0.74 A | 11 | 12.3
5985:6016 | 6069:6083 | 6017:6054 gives -0.75 A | 11.3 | 12.7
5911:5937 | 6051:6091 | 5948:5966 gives -0.16 A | 11.6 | 12.3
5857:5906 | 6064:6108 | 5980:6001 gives 0.37 A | 10.8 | 12.3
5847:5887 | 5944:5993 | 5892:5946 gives 1.86 A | 11.5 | 11.8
